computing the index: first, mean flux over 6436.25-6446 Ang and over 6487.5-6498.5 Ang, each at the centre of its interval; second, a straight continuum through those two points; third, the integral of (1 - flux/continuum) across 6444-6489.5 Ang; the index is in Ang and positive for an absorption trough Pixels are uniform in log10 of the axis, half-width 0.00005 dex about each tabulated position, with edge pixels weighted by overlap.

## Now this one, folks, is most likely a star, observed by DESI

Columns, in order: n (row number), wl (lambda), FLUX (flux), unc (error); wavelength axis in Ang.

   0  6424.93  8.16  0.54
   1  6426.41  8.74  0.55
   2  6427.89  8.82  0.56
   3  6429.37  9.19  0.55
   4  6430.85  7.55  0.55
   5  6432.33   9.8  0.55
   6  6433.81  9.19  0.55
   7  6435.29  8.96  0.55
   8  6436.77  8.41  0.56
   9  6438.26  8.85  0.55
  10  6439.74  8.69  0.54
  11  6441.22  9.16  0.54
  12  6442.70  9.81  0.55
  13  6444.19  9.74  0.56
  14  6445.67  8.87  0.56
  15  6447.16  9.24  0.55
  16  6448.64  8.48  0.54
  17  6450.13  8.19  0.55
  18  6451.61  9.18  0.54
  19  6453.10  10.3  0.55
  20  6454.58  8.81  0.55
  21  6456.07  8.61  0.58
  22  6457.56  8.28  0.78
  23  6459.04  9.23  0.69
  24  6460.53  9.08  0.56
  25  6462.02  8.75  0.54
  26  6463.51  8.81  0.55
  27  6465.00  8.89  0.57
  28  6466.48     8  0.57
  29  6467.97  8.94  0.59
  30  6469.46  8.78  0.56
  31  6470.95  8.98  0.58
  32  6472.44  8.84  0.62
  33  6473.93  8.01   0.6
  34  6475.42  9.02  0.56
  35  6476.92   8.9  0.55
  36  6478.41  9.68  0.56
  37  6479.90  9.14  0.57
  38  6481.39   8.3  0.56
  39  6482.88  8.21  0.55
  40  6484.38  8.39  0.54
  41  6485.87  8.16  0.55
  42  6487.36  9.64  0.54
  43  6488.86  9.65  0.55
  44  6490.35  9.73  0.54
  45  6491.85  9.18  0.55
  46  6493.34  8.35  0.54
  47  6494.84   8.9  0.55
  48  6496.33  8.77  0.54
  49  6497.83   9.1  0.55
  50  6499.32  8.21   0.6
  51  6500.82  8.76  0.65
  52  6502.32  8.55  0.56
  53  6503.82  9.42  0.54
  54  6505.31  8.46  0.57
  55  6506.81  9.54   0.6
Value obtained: 1.24 Ang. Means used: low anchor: 9.1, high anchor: 9.12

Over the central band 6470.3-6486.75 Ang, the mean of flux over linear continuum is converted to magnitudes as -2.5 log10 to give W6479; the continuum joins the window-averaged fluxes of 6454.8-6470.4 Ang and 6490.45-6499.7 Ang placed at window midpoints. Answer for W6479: 0.01 mag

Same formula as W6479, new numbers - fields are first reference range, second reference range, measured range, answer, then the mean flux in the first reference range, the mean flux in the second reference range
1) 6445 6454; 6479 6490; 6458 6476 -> 0.021 mag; 9.04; 8.83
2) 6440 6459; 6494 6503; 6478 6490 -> -0.011 mag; 9.06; 8.71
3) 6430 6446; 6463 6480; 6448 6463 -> 0.003 mag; 9.01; 8.82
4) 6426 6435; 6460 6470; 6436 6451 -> -0.013 mag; 8.9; 8.74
